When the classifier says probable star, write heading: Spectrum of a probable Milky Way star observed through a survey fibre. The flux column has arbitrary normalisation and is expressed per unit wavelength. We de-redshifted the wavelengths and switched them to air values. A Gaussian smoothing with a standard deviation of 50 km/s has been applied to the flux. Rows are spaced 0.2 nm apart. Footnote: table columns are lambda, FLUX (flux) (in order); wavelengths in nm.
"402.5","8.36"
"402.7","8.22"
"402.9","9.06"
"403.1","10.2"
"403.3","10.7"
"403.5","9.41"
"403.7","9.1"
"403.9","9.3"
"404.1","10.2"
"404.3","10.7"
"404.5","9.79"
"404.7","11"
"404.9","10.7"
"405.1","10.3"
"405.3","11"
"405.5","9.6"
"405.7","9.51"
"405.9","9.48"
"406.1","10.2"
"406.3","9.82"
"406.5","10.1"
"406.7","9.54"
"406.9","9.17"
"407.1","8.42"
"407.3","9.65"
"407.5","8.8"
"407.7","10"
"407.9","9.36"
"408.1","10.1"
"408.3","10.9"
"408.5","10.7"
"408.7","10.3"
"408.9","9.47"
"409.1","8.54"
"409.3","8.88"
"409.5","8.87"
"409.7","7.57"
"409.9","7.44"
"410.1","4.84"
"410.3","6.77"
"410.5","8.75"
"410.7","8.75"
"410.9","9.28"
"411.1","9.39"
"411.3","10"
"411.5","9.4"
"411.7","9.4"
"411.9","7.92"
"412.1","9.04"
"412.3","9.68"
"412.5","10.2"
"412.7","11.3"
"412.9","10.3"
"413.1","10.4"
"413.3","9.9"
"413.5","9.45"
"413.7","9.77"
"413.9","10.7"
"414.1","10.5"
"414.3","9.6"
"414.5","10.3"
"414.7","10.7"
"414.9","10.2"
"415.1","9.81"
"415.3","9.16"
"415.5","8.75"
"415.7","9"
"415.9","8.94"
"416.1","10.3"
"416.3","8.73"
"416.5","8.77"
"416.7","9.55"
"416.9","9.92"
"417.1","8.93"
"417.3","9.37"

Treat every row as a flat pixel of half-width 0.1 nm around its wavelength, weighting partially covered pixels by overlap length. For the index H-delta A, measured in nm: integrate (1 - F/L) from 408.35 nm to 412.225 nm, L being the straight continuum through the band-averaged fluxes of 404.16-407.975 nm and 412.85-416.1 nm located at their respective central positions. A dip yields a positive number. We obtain 0.44 nm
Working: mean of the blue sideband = 9.86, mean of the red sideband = 9.85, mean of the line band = 8.74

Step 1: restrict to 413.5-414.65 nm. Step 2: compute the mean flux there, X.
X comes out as 10.1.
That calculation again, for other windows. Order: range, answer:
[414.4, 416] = 9.61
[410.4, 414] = 9.65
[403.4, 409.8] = 9.7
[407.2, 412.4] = 8.99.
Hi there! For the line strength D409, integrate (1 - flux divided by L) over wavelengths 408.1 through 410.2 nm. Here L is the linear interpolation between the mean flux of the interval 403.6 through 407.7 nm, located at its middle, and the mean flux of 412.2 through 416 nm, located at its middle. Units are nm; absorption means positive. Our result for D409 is 0.22 nm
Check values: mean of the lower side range 9.82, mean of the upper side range 9.93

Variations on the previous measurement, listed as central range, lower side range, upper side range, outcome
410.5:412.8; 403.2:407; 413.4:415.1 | 0.145 nm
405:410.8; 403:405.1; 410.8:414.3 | 0.451 nm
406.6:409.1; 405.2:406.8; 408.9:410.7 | -0.217 nm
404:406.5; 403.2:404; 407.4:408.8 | -0.107 nm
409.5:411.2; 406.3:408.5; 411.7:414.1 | 0.326 nm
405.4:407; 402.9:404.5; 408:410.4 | -0.057 nm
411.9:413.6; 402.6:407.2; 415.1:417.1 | -0.089 nm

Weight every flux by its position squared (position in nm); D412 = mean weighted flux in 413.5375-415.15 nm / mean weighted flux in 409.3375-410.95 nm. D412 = 1.3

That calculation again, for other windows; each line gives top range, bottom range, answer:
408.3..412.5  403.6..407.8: 0.92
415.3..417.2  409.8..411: 1.24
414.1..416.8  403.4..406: 1.01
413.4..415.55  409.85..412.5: 1.17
